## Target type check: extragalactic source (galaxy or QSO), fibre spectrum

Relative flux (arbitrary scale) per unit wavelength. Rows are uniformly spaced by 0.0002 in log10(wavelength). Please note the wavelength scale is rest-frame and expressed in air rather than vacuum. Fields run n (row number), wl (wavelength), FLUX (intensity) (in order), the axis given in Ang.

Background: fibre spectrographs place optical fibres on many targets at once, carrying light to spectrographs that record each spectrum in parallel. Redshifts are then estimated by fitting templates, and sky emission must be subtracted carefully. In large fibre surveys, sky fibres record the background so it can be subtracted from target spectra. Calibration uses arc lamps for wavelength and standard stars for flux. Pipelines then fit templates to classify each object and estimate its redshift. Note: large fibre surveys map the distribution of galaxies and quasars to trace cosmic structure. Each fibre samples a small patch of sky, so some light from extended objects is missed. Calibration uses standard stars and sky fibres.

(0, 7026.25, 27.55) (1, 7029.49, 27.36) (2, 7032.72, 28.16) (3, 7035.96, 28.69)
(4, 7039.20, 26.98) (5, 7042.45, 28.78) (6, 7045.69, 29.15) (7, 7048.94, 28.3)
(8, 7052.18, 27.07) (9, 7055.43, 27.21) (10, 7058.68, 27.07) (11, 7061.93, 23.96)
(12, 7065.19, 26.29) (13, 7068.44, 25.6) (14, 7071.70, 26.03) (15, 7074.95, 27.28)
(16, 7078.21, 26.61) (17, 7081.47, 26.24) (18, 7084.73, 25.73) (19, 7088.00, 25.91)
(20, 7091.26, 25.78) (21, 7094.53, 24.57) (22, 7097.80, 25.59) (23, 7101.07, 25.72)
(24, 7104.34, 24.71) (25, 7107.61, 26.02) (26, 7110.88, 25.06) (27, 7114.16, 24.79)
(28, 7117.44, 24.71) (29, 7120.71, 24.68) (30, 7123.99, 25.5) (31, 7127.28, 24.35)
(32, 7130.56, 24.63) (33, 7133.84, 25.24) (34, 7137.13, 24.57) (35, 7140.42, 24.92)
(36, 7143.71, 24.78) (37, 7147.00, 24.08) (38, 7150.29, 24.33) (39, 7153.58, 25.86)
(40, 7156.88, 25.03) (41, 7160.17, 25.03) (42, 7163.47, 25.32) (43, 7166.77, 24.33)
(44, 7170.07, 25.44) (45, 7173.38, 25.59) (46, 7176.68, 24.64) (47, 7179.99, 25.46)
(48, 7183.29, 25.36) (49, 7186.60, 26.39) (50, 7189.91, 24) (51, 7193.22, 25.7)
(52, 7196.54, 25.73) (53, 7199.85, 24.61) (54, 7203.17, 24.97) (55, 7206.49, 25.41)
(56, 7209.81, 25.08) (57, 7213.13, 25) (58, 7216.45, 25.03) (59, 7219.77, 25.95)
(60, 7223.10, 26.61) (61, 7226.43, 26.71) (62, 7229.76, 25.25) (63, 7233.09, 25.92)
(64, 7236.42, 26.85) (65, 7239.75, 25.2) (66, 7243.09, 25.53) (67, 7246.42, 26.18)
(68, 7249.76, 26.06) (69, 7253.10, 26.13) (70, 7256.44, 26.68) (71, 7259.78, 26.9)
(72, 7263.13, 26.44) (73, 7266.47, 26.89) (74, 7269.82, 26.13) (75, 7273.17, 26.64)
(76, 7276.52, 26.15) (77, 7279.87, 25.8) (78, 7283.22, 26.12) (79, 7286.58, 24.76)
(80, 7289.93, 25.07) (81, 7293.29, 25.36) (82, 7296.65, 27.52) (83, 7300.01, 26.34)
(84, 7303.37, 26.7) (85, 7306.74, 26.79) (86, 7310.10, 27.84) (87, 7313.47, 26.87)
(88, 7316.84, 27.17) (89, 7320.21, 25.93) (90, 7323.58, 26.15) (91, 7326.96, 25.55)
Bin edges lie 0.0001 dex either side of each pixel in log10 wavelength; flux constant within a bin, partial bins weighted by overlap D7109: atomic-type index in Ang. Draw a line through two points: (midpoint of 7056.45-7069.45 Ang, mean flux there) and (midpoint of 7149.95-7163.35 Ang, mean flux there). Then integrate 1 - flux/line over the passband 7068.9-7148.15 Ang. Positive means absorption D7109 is 0.5 Ang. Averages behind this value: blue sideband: 25.8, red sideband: 25.2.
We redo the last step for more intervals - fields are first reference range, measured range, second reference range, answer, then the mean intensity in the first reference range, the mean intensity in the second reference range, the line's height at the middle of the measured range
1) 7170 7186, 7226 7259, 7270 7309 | -0.30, 25.4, 26.1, 25.8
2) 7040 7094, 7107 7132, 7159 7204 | 1.01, 26.6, 25.2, 26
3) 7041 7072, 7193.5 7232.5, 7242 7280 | 1.43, 27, 26.3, 26.5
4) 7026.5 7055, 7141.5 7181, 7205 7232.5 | 2.12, 28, 25.6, 26.4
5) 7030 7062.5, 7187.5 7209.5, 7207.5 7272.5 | 1.05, 27.7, 26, 26.4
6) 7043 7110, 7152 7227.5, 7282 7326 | 2.75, 26.3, 26.3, 26.3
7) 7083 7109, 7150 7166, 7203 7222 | 0.16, 25.5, 25.3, 25.4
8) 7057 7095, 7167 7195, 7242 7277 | 0.98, 26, 26.4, 26.2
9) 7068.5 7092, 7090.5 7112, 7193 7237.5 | 0.64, 26.2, 25.6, 26.1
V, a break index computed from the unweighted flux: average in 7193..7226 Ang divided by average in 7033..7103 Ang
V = 0.96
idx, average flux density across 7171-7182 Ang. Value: 25.2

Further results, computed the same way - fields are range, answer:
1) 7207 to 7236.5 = 25.8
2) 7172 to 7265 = 25.7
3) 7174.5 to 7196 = 25.3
